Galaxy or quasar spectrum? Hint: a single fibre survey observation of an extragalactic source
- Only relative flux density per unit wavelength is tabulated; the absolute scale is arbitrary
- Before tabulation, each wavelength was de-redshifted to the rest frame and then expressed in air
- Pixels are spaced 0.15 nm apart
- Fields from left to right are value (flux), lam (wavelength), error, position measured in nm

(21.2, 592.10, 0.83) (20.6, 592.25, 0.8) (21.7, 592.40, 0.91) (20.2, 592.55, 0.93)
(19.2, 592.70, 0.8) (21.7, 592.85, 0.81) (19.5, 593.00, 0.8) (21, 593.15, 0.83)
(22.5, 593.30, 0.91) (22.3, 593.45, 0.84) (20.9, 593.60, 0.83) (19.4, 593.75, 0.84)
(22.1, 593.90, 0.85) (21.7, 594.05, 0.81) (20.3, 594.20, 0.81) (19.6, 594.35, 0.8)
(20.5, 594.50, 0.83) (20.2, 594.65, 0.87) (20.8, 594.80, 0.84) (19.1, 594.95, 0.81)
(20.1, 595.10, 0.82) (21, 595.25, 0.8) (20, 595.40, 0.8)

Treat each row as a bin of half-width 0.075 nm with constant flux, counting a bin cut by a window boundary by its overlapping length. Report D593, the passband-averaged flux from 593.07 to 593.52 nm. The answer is 21.9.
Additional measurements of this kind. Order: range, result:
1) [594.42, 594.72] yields 20.3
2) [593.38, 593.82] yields 20.9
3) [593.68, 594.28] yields 20.9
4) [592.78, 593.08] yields 20.6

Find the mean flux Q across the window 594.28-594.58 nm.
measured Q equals 20.1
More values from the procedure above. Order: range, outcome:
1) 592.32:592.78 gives 20.4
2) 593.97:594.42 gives 20.6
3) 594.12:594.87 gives 20.3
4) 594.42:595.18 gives 20.1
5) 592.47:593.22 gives 20.3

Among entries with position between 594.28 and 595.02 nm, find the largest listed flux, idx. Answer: 20.8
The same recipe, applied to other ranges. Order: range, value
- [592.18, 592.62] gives 21.7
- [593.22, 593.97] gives 22.5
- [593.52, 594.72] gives 22.1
